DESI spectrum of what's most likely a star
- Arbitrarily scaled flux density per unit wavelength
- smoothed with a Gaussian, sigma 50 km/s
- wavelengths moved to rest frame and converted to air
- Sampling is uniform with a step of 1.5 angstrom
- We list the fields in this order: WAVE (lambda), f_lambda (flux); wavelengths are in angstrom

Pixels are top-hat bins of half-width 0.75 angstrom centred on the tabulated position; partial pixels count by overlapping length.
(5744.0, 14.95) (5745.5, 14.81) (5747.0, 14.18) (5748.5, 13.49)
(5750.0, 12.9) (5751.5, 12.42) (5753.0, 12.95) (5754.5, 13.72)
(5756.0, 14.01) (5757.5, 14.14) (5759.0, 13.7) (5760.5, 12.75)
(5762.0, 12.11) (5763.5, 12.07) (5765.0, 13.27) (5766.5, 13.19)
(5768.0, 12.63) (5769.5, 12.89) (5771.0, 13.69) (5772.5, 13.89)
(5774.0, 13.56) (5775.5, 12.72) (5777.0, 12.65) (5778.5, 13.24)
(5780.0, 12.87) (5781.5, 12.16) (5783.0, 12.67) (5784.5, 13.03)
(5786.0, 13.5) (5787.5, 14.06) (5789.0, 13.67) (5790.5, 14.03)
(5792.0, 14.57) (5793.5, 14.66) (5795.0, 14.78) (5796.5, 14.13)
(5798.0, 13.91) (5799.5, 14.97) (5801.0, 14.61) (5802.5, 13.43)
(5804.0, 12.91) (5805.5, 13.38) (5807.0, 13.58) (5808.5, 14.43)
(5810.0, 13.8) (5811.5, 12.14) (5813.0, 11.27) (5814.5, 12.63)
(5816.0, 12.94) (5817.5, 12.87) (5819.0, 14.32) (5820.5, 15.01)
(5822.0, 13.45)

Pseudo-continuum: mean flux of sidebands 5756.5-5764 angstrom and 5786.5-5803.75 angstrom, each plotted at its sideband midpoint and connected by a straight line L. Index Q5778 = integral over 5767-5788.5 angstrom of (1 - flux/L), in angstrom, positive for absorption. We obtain 0.8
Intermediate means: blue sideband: 13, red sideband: 14.2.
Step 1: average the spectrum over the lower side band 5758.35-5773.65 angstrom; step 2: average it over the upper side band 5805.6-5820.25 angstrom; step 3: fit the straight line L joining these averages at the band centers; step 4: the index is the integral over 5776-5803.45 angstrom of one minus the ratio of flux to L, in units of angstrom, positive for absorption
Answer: -1.25 angstrom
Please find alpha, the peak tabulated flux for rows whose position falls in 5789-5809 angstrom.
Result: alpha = 14.97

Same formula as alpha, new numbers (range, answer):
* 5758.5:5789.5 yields 14.06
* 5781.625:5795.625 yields 14.78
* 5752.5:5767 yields 14.14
